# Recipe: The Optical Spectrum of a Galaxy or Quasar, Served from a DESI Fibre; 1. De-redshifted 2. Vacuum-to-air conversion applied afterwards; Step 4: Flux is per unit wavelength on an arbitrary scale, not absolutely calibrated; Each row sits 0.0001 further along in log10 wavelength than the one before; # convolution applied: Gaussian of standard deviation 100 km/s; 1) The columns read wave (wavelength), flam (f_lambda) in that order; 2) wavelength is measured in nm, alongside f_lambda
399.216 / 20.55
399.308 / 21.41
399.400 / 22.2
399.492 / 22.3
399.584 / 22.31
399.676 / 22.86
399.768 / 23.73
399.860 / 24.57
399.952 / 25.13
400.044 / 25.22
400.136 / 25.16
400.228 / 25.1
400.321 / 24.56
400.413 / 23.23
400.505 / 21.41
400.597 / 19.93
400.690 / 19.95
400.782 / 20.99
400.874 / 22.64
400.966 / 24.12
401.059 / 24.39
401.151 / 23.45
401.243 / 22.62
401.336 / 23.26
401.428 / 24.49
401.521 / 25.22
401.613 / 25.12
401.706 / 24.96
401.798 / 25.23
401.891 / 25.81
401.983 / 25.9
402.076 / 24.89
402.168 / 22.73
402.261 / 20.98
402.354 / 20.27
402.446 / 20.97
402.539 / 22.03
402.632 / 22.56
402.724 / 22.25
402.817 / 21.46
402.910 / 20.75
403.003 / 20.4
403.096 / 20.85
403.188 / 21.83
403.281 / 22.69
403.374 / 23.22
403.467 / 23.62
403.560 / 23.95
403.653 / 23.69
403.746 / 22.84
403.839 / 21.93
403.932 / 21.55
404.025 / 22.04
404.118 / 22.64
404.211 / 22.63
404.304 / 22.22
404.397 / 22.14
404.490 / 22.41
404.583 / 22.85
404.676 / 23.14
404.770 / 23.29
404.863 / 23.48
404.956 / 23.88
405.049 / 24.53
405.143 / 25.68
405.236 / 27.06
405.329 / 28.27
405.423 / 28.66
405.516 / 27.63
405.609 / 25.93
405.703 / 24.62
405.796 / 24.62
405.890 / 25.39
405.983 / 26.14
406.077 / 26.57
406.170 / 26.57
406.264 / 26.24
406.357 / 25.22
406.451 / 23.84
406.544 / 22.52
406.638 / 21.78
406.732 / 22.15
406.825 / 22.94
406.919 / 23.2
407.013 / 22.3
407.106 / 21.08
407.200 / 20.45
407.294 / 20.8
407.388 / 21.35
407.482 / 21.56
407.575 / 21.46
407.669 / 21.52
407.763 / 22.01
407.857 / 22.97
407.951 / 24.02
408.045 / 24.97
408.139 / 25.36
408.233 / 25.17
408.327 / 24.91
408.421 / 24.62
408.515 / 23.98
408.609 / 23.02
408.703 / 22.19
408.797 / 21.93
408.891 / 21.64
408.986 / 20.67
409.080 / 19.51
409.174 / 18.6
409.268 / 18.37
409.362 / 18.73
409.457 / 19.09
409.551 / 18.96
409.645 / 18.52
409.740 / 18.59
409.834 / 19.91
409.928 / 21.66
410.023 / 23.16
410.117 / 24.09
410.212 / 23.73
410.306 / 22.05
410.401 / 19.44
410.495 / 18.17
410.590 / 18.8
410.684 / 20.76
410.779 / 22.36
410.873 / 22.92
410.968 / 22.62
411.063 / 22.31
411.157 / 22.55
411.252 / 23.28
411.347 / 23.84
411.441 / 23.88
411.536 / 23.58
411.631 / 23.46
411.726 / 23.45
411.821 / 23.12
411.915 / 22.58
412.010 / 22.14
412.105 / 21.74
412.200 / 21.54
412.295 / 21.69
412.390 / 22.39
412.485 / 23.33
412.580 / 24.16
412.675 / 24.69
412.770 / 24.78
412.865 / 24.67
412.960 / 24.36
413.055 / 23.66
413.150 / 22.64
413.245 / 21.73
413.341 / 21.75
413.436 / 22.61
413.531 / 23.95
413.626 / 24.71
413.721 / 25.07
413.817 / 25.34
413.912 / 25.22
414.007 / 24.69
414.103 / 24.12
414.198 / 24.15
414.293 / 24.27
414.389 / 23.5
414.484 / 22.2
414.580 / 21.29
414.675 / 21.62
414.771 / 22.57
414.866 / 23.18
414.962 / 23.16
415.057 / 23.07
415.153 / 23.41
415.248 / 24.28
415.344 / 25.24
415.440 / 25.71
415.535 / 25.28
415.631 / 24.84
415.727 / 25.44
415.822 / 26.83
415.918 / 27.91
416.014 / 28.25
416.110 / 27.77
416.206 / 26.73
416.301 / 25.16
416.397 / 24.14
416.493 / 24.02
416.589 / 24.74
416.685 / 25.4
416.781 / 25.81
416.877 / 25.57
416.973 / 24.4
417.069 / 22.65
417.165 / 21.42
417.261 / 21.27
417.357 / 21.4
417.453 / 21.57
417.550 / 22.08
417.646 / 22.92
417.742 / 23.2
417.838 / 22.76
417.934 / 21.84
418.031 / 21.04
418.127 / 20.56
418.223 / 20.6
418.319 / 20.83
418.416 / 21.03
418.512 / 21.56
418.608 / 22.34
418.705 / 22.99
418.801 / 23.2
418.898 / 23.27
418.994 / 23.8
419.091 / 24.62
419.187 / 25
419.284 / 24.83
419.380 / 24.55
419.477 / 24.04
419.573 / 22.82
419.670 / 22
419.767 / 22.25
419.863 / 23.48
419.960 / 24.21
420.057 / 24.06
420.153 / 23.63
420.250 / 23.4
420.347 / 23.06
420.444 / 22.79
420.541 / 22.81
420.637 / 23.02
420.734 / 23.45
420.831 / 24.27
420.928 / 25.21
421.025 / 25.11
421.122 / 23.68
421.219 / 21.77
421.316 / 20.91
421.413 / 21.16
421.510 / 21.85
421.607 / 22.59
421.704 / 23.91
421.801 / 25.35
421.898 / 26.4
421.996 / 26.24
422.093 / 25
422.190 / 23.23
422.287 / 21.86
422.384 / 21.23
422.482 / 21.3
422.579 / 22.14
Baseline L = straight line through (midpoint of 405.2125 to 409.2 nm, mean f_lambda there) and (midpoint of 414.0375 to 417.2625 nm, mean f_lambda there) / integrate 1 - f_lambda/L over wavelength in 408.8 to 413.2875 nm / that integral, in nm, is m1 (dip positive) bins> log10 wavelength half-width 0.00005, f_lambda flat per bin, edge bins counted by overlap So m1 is 0.397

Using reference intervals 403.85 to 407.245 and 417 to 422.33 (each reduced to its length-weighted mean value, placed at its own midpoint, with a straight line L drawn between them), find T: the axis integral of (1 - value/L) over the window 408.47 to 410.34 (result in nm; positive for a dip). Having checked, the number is 0.224 nm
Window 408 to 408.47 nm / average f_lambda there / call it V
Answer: 25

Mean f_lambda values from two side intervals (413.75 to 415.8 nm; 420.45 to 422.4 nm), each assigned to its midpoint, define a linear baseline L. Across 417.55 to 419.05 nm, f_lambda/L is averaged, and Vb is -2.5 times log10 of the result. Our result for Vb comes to 0.075 mag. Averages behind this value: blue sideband 24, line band 22.1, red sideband 23.5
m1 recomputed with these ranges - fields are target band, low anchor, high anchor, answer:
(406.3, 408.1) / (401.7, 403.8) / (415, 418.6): 0.05 nm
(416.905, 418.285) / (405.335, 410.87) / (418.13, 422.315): 0.07 nm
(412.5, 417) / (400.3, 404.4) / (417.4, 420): -0.34 nm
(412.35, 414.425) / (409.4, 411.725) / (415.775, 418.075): -0.11 nm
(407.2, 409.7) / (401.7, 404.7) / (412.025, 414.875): 0.14 nm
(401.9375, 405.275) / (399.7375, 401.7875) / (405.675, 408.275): 0.11 nm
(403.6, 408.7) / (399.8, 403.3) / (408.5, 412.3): -0.33 nm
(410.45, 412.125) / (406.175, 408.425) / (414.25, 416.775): 0.11 nm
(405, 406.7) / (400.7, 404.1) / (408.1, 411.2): -0.26 nm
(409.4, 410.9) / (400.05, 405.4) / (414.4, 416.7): 0.21 nm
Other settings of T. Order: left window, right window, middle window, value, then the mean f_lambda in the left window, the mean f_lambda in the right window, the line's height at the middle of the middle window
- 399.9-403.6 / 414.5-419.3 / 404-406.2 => -0.142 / 23.1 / 23.6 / 23.2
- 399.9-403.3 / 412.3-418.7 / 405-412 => 0.157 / 23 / 23.7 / 23.4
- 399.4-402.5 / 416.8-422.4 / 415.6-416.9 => -0.157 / 23.4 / 23.1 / 23.1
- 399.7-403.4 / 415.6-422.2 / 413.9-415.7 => -0.021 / 23.1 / 23.6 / 23.5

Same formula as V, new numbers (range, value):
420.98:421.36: 22.9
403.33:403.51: 23.4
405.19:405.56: 27.9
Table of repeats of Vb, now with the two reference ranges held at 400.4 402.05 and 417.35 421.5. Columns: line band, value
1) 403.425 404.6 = 0.036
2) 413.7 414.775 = -0.028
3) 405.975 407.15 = -0.023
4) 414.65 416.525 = -0.090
